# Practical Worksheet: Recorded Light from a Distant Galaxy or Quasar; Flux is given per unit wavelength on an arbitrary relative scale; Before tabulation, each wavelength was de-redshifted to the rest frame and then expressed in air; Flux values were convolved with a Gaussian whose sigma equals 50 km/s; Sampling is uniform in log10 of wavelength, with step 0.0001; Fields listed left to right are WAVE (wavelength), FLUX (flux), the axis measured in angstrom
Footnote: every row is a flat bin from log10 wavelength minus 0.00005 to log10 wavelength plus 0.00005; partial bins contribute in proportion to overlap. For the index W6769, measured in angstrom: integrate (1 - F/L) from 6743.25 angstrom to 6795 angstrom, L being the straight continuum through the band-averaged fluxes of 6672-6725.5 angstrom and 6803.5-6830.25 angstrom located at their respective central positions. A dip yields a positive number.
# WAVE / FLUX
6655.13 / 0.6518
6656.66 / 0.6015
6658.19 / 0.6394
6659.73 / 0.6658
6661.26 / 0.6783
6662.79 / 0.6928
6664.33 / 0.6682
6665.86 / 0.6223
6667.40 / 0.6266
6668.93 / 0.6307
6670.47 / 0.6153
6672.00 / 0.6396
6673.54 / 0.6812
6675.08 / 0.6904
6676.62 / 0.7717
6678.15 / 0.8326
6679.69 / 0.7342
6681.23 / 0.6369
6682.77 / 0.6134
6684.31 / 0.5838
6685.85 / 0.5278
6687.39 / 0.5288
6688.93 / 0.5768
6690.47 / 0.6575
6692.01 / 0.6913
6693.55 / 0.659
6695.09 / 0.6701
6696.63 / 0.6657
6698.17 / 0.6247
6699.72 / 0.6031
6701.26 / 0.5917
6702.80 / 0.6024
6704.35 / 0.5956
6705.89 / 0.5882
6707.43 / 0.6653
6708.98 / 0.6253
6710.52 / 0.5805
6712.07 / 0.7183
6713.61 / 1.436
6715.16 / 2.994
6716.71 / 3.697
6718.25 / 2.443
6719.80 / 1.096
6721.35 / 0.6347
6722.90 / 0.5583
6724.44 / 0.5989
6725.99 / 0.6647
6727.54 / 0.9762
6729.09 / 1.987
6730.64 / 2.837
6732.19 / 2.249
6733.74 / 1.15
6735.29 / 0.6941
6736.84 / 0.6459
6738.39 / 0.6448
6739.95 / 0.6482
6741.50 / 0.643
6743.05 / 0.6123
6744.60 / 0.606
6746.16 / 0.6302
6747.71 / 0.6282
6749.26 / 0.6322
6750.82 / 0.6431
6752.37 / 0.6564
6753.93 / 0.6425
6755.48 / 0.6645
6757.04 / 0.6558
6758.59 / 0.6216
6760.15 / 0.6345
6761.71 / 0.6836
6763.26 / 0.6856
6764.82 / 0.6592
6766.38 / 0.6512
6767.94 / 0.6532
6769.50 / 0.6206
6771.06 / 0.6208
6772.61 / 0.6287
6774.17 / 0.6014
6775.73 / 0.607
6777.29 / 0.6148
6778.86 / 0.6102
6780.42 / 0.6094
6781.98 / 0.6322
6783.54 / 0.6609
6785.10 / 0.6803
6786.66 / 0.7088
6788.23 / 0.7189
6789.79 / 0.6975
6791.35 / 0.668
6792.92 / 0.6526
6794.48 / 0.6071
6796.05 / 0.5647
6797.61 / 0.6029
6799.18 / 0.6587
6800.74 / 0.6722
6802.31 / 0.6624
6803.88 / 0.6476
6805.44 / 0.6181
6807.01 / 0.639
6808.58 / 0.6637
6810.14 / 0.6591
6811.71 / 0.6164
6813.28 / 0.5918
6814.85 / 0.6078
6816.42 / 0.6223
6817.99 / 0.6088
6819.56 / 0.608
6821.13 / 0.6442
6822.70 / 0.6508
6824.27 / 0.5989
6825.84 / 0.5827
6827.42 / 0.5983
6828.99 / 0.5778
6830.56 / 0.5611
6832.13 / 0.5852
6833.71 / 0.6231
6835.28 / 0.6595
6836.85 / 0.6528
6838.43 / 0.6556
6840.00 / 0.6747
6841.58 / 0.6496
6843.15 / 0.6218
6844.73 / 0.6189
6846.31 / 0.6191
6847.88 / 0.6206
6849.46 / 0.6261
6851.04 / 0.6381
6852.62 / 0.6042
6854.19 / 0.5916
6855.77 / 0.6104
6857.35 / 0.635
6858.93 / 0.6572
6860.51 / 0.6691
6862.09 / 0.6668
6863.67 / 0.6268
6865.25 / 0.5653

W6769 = 5.6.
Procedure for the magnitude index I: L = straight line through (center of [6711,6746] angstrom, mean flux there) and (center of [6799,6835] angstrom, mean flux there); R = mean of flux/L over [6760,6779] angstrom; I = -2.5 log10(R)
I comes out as 0.46 mag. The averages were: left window 1.28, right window 0.622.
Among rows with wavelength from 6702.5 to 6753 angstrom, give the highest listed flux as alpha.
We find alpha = 3.697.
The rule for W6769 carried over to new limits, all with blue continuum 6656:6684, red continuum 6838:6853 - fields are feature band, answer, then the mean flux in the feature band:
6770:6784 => 0.58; 0.62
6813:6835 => 1.08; 0.606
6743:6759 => 0.36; 0.637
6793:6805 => 0.19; 0.632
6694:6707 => 0.82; 0.62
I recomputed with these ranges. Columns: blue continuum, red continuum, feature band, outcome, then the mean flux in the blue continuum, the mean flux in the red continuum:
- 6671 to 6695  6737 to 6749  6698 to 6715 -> -0.205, 0.655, 0.631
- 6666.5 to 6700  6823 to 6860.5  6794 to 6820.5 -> 0.001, 0.649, 0.621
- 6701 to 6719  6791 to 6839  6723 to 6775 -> 0.294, 1.31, 0.624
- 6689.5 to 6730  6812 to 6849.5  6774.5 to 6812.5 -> 0.155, 1.03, 0.619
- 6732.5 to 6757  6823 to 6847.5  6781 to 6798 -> 0.013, 0.705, 0.619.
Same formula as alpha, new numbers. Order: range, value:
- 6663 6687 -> 0.8326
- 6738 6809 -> 0.7189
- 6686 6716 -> 2.994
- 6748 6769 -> 0.6856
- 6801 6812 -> 0.6637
